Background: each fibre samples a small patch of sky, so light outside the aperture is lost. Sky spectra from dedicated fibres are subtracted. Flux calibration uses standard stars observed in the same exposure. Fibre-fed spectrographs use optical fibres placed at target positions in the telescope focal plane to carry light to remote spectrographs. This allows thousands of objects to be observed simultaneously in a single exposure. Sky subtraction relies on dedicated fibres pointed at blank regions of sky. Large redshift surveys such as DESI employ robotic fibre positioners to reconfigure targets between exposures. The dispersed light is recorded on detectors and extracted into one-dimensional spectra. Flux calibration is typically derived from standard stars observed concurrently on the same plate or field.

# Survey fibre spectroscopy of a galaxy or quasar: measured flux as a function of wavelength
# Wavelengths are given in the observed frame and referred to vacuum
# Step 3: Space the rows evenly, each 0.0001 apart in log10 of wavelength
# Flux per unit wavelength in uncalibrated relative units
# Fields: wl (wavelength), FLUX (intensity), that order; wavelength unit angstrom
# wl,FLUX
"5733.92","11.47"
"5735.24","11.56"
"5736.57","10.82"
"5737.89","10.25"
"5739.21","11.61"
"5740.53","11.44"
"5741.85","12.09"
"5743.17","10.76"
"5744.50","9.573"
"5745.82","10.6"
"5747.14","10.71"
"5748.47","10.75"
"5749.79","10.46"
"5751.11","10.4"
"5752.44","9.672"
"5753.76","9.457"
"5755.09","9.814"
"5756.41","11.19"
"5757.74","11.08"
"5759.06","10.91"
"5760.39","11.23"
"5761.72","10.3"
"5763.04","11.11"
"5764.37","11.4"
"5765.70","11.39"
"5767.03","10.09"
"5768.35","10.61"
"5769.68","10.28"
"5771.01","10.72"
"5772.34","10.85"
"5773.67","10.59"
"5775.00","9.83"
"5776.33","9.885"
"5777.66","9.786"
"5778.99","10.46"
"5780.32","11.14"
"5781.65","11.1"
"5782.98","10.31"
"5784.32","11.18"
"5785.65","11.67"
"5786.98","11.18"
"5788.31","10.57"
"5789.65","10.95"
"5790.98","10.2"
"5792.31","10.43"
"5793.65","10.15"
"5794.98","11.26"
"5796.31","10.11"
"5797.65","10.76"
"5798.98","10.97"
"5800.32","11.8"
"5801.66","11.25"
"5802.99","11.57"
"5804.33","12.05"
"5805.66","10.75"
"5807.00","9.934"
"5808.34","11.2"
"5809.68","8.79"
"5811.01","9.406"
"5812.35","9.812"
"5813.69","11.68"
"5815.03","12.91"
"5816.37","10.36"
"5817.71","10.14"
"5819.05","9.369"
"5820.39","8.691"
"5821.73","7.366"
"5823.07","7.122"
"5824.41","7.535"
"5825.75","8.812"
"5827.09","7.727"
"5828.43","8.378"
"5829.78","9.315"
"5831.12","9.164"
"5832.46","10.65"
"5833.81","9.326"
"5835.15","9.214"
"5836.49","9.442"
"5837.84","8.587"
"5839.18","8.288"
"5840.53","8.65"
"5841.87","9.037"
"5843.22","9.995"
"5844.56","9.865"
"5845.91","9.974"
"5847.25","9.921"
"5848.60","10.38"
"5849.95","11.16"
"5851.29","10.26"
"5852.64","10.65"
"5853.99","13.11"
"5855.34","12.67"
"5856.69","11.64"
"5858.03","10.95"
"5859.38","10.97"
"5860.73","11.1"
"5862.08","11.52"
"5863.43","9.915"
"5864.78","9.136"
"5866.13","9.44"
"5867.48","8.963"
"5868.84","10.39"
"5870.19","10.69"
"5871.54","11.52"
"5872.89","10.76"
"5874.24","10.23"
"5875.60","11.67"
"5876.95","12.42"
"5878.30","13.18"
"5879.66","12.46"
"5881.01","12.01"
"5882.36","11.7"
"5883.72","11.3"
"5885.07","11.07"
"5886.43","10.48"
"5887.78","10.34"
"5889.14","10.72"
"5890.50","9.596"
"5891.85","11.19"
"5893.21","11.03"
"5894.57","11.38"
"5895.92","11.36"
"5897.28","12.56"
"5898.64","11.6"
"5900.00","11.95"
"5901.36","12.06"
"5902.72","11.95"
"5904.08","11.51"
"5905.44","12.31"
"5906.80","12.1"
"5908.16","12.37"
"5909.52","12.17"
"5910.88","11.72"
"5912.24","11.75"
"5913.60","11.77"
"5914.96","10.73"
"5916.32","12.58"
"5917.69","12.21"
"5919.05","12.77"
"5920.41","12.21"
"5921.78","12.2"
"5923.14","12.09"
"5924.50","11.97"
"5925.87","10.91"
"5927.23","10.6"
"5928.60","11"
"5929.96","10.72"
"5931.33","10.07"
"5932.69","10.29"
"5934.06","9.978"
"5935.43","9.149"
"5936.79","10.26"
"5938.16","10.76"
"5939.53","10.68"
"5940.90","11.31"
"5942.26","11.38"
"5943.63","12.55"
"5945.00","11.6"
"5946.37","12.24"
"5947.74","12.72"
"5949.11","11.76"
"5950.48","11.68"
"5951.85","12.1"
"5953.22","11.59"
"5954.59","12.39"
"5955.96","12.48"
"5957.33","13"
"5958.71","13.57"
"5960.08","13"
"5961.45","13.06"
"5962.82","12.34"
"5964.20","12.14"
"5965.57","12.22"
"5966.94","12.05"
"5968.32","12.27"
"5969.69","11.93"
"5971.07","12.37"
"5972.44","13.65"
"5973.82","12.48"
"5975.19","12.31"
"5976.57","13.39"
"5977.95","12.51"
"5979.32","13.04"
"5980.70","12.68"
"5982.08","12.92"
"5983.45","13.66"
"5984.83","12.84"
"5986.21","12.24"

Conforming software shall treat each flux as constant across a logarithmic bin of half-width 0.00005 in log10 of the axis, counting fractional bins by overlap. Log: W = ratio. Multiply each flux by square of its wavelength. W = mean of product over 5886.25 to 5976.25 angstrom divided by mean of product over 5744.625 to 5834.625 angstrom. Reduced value 1.2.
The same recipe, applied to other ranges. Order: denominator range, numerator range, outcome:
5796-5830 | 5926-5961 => 1.21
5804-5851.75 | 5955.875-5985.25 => 1.40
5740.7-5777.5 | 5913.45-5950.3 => 1.14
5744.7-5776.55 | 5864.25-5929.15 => 1.13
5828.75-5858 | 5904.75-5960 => 1.19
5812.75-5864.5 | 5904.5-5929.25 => 1.23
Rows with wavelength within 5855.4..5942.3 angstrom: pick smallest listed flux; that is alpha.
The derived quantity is 8.963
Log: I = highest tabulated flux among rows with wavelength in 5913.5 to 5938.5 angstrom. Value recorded 12.77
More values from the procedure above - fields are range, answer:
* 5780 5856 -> 13.11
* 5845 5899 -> 13.18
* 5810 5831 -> 12.91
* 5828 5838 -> 10.65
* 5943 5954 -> 12.72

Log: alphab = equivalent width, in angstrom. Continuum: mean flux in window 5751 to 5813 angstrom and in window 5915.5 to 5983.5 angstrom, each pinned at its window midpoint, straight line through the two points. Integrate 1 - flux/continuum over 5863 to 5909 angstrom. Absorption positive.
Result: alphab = 0.94 angstrom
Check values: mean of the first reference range 10.6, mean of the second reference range 12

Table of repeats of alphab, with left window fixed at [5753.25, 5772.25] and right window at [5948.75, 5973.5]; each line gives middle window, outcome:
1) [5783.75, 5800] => 0.2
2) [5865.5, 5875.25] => 1.1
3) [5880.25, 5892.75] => 0.9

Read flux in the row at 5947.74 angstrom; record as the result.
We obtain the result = 12.72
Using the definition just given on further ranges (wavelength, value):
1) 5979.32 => 13.04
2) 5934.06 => 9.978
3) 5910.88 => 11.72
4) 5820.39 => 8.691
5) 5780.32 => 11.14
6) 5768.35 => 10.61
